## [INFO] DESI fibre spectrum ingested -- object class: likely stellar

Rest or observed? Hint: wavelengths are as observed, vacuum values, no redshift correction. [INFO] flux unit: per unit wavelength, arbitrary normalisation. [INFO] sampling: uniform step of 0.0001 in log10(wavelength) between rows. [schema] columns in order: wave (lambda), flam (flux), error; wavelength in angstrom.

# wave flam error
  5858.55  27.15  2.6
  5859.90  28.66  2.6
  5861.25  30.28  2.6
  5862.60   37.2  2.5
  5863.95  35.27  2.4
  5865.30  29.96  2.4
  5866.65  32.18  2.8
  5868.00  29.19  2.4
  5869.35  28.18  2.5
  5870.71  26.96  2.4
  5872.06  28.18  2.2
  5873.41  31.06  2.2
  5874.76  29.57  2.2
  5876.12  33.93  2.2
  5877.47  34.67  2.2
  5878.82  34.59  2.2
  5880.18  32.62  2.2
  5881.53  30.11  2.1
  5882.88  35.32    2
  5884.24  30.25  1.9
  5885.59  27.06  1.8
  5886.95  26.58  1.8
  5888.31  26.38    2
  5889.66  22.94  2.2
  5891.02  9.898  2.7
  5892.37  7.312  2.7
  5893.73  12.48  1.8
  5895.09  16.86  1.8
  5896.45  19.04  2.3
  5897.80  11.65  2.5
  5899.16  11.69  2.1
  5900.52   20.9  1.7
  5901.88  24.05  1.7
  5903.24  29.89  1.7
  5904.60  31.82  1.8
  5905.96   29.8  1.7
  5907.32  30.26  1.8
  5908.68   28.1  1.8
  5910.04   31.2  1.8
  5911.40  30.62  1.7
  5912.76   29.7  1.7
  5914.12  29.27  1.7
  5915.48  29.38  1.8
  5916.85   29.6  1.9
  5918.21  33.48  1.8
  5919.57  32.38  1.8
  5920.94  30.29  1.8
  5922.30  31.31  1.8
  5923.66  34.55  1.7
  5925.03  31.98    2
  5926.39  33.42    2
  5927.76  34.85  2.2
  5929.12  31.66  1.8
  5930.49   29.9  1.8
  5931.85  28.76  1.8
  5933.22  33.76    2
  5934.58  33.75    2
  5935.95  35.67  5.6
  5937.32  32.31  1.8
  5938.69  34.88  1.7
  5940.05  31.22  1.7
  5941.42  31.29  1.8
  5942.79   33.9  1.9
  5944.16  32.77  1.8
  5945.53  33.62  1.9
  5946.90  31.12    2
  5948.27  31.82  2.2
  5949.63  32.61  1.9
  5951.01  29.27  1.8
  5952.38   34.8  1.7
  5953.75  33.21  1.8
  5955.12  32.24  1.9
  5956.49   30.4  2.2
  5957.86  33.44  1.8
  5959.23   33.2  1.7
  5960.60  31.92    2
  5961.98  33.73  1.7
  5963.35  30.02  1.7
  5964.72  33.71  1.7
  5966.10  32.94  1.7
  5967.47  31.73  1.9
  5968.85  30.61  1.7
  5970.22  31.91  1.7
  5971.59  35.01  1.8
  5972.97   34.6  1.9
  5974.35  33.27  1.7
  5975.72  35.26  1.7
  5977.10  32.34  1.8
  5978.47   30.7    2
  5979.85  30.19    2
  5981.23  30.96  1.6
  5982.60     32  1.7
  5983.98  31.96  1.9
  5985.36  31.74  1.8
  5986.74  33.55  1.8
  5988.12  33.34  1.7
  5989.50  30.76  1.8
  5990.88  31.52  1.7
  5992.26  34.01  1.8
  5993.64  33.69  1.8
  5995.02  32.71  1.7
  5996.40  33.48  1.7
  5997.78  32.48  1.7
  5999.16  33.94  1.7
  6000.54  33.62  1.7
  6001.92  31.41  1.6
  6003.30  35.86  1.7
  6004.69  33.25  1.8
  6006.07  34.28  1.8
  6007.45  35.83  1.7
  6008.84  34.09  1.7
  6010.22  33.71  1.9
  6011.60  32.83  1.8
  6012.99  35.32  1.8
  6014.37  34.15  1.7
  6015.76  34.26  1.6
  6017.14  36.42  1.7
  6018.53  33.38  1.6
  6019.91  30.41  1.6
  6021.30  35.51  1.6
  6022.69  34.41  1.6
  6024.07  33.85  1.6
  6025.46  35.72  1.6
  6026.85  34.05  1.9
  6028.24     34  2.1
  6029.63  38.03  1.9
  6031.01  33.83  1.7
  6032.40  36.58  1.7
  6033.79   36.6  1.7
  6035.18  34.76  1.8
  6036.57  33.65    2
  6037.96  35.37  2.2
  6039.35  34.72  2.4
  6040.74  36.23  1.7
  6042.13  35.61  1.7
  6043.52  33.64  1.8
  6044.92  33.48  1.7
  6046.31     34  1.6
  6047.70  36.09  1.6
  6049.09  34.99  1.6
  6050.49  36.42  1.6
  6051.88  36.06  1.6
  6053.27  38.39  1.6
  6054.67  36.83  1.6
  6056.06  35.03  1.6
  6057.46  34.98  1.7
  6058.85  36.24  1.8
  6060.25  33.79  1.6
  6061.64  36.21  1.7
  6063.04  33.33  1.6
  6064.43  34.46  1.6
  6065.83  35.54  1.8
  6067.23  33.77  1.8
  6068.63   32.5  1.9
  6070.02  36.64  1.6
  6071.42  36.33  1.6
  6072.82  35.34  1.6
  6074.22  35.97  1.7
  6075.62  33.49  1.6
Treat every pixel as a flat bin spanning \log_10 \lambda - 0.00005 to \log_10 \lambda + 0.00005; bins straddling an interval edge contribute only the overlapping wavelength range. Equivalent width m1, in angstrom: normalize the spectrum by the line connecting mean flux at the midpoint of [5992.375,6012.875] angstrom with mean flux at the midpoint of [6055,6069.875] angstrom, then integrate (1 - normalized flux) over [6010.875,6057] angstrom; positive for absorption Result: -1.0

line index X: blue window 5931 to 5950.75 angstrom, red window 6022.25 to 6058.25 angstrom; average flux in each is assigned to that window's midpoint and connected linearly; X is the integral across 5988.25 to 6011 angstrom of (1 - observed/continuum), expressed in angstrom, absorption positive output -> 0.5 angstrom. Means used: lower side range 32.6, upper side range 35.3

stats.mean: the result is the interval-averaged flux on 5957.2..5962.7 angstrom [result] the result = 33.1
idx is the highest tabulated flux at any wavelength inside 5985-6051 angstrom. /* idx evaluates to 38.03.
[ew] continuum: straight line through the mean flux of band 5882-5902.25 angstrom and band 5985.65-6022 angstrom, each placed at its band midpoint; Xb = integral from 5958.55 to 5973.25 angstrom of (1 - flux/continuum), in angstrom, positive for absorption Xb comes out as -1.8 angstrom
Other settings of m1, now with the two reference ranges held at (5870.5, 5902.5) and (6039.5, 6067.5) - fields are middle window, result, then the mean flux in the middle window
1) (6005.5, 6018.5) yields -0.8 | 34.5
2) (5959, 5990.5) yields -2.4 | 32.4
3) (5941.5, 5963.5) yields -2.9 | 32.4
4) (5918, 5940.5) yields -4.6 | 32.6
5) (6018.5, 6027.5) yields -0.2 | 33.9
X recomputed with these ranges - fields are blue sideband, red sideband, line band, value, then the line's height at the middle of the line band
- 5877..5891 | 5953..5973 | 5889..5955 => 5.0 angstrom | 30.7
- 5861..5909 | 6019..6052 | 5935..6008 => -3.4 angstrom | 31.3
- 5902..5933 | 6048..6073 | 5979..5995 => 0.5 angstrom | 33.1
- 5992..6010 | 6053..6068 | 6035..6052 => -0.1 angstrom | 34.8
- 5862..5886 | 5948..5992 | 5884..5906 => 7.7 angstrom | 31.7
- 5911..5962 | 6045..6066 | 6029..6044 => -0.2 angstrom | 34.9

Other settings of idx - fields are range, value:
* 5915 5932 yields 34.85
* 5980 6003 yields 34.01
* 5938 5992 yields 35.26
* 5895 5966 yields 35.67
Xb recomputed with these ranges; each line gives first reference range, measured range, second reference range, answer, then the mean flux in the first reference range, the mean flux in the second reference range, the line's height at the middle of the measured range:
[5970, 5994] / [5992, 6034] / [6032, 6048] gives -0.42 angstrom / 32.6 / 35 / 33.9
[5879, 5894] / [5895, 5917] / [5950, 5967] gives 0.84 angstrom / 24.4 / 32.4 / 26.6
